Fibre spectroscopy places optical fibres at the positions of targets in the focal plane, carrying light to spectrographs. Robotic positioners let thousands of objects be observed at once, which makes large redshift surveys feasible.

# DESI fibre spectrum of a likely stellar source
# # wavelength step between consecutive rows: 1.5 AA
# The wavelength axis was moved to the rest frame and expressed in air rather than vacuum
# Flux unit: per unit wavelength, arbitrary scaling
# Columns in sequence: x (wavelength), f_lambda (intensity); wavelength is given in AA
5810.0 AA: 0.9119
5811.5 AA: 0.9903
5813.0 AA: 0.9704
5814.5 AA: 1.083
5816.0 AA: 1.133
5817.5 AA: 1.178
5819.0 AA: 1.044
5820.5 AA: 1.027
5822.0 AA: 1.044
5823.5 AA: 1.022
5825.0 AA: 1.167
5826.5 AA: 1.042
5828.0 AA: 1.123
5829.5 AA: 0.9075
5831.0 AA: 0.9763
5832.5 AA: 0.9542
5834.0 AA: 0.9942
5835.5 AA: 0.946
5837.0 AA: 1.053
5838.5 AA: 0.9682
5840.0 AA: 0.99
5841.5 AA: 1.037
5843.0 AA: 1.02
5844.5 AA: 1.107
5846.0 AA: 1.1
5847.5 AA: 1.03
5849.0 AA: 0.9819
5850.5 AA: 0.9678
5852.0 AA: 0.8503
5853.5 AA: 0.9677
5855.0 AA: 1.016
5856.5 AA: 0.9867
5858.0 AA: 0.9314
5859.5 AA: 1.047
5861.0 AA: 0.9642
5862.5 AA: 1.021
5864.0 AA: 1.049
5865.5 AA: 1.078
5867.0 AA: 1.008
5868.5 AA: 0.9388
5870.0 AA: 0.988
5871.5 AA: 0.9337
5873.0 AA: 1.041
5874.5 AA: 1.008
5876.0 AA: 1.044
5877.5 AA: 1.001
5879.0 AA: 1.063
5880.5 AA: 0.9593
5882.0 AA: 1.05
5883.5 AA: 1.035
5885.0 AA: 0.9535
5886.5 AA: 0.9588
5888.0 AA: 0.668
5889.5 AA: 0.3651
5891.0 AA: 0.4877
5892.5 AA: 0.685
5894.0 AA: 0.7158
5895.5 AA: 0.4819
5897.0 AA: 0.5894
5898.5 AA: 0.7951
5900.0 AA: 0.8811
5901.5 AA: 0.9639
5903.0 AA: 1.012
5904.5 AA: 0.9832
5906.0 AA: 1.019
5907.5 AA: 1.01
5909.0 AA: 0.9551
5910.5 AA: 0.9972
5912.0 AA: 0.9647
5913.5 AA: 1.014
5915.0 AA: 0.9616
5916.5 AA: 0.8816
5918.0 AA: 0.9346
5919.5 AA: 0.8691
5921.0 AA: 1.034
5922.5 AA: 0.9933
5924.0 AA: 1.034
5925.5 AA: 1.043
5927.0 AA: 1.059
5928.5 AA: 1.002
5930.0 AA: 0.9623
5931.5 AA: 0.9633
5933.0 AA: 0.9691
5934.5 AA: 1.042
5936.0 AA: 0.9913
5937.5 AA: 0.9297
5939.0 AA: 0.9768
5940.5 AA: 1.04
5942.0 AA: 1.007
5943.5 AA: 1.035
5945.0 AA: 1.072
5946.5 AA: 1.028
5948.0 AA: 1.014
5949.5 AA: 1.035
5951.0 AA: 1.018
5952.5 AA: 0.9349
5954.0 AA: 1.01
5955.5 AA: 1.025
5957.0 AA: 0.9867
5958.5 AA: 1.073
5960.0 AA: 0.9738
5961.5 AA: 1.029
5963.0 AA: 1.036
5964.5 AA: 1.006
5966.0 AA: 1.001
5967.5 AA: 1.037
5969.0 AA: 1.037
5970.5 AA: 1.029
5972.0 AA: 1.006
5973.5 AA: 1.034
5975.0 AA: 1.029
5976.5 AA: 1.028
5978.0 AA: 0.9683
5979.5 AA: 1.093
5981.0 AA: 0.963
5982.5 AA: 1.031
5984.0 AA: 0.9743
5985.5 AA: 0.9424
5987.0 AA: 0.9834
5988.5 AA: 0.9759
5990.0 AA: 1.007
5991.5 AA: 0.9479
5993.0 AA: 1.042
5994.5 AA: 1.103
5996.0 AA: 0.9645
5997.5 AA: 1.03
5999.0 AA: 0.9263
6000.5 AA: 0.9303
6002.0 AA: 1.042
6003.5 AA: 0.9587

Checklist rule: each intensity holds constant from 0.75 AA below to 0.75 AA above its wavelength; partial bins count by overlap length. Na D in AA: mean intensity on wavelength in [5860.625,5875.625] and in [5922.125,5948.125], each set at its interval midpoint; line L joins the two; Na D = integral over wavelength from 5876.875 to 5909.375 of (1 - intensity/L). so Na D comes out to 5.2 AA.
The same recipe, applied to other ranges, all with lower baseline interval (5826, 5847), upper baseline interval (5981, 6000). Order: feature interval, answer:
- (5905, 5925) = 0.6 AA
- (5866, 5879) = 0.1 AA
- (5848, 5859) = 0.6 AA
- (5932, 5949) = -0.2 AA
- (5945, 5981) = -0.8 AA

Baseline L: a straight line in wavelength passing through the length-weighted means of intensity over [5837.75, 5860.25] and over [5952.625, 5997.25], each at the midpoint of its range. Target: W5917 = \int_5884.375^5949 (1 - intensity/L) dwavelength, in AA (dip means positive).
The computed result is 5.8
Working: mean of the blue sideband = 1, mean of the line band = 0.915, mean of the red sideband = 1.01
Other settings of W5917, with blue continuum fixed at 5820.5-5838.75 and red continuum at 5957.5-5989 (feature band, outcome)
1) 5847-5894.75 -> 4.0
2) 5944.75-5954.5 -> 0.0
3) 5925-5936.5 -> 0.1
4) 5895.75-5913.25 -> 1.7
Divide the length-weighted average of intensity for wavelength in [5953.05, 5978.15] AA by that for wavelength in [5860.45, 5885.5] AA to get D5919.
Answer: 1.01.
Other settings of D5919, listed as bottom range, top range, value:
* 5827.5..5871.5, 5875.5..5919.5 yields 0.88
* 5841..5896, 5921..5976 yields 1.08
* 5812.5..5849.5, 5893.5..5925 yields 0.88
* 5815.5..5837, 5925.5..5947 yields 0.97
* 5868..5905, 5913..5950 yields 1.15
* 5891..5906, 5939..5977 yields 1.30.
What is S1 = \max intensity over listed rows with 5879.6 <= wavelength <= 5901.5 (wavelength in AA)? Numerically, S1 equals 1.05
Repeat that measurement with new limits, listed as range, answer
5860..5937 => 1.078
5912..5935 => 1.059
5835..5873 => 1.107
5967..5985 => 1.093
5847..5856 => 1.03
